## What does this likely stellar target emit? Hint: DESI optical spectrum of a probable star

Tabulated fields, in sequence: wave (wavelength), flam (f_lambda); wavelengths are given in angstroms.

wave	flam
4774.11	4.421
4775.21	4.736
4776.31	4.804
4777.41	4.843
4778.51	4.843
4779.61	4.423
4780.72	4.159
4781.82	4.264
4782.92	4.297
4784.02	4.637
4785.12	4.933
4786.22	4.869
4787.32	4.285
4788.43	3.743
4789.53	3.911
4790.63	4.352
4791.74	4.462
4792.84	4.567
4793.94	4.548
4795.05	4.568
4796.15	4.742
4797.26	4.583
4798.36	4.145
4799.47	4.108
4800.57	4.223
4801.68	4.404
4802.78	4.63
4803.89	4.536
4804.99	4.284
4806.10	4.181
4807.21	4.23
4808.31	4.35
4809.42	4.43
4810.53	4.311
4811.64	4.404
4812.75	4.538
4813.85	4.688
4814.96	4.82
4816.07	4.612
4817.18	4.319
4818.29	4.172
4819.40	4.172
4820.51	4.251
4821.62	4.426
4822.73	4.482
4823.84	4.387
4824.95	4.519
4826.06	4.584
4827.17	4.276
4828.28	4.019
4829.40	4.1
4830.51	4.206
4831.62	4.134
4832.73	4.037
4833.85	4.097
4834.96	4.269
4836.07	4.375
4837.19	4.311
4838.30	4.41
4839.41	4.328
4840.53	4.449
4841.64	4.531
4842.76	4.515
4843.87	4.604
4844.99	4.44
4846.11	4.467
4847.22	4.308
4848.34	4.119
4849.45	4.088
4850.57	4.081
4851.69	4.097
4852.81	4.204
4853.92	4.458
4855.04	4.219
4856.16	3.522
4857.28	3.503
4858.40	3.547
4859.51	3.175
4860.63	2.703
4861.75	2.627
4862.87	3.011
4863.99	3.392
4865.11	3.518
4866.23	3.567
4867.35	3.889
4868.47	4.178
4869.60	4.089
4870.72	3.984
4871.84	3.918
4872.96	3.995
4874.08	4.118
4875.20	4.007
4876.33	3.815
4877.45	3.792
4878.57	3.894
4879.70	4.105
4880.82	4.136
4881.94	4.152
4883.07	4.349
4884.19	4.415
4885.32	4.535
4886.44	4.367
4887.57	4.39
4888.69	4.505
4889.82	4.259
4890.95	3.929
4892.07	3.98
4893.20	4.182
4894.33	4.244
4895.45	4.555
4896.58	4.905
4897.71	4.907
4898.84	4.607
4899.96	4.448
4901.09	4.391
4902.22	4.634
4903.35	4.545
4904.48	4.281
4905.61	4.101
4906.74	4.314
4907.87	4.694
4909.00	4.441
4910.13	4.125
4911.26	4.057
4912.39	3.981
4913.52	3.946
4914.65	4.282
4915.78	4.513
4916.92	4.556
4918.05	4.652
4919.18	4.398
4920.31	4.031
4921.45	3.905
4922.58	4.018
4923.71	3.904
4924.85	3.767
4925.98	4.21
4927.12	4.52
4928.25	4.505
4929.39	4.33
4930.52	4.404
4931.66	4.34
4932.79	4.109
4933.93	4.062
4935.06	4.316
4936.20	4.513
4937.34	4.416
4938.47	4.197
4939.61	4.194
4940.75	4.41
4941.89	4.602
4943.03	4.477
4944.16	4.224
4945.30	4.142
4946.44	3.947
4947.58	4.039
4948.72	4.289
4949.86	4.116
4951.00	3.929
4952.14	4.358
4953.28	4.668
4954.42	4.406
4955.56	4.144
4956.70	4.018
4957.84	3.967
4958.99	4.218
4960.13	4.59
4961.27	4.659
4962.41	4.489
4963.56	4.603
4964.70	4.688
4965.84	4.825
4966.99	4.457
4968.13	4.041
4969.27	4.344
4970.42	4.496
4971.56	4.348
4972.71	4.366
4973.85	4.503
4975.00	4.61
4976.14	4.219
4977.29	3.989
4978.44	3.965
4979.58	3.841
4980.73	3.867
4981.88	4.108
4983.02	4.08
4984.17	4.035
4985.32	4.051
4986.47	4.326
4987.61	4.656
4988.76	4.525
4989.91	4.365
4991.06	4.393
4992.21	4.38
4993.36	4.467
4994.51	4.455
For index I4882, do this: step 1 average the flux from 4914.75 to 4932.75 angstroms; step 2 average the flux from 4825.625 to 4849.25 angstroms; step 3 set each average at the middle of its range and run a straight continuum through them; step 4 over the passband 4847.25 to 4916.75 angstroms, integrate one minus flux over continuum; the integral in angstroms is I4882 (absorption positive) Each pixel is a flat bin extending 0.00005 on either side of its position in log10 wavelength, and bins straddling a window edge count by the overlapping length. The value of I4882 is 3.3 angstroms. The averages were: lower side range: 4.31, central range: 4.08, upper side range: 4.27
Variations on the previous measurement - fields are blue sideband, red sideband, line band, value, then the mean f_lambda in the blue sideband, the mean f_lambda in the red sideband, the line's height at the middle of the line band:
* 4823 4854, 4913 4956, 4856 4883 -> 3.6 angstroms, 4.3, 4.26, 4.29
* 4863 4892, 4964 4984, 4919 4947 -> -0.4 angstroms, 4.04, 4.28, 4.17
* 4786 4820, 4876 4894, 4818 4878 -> 3.2 angstroms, 4.39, 4.18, 4.27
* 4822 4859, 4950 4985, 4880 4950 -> -0.6 angstroms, 4.23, 4.29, 4.27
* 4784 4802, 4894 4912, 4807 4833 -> 0.4 angstroms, 4.41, 4.45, 4.42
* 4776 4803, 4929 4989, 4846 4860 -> 1.3 angstroms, 4.45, 4.29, 4.39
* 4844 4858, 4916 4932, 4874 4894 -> 0.1 angstroms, 4.13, 4.26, 4.19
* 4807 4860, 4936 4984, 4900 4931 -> 0.0 angstroms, 4.26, 4.29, 4.28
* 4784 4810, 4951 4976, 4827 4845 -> 0.4 angstroms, 4.4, 4.41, 4.4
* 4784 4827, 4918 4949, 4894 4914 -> -0.6 angstroms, 4.42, 4.24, 4.28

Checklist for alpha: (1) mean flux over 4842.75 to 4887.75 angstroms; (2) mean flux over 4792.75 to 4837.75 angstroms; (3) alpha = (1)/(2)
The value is 0.9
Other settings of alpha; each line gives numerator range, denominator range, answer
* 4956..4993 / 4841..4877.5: 1.11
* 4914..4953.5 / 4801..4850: 0.98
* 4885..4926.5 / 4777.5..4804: 0.97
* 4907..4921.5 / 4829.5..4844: 0.99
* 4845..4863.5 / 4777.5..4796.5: 0.85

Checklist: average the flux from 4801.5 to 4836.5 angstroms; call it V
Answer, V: 4.35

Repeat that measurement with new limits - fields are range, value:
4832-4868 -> 3.97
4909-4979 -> 4.29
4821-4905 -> 4.14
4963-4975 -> 4.47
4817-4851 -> 4.31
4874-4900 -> 4.27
